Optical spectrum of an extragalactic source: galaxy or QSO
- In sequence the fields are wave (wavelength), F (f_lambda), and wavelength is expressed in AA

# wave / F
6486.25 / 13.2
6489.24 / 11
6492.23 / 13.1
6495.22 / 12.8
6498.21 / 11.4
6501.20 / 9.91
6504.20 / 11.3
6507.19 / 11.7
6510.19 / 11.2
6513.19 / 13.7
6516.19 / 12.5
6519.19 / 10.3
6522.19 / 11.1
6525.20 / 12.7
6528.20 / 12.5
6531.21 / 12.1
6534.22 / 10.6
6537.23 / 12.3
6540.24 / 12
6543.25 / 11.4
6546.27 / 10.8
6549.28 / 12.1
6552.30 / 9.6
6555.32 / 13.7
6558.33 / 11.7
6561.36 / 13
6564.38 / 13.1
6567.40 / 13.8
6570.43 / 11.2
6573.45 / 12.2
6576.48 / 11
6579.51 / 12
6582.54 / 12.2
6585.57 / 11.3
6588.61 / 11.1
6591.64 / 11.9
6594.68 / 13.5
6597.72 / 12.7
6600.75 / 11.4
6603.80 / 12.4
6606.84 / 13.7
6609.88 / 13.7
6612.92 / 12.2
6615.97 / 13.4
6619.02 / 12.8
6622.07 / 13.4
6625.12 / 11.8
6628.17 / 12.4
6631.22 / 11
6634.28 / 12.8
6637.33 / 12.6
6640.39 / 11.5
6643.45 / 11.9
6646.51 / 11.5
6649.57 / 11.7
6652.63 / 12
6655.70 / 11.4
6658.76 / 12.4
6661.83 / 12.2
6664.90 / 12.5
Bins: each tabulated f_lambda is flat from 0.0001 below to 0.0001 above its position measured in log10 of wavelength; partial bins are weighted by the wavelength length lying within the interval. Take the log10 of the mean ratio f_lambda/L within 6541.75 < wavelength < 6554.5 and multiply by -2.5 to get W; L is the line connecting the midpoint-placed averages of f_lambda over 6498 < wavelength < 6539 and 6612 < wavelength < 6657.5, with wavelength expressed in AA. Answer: 0.065 mag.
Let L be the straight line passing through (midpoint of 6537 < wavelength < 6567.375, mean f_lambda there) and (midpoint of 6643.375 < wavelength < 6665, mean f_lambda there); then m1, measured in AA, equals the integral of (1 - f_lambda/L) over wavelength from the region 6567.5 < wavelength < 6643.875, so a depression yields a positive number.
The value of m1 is -1.9 AA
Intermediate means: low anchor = 12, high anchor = 11.9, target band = 12.3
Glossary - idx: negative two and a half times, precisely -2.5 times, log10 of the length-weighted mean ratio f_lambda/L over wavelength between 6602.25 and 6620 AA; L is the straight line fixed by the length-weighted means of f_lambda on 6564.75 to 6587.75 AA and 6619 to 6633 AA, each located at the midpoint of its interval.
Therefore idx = -0.075 mag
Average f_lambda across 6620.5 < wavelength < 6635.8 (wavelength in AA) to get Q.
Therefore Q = 12.3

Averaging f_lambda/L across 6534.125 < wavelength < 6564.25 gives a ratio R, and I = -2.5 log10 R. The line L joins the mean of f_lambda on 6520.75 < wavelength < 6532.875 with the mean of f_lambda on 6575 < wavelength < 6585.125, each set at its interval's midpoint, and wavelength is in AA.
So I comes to 0.007 mag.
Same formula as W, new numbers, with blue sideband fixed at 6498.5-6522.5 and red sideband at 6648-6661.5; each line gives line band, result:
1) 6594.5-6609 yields -0.09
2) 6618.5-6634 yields -0.04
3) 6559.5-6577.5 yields -0.07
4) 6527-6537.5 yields -0.02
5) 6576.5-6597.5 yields -0.02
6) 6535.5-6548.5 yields -0.01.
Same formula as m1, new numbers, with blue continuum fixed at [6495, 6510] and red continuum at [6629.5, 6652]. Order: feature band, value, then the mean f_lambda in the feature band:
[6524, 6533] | -0.77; 12.4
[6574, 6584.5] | -0.13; 11.8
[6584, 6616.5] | -2.09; 12.5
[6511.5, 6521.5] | -0.63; 12.1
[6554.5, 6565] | -1.16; 12.8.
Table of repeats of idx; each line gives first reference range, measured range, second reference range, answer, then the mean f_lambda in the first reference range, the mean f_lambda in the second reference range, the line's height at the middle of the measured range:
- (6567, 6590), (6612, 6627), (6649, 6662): -0.08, 11.8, 11.9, 11.8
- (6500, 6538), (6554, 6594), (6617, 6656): -0.03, 11.7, 12.1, 11.9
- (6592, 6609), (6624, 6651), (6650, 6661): 0.02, 12.7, 11.9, 12.2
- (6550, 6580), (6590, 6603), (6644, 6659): -0.03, 12.1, 11.8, 12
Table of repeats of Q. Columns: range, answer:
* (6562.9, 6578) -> 12.3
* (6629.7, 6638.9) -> 12.1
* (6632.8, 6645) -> 12.2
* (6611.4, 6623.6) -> 12.9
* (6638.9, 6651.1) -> 11.7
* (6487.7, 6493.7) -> 12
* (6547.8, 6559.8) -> 11.8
